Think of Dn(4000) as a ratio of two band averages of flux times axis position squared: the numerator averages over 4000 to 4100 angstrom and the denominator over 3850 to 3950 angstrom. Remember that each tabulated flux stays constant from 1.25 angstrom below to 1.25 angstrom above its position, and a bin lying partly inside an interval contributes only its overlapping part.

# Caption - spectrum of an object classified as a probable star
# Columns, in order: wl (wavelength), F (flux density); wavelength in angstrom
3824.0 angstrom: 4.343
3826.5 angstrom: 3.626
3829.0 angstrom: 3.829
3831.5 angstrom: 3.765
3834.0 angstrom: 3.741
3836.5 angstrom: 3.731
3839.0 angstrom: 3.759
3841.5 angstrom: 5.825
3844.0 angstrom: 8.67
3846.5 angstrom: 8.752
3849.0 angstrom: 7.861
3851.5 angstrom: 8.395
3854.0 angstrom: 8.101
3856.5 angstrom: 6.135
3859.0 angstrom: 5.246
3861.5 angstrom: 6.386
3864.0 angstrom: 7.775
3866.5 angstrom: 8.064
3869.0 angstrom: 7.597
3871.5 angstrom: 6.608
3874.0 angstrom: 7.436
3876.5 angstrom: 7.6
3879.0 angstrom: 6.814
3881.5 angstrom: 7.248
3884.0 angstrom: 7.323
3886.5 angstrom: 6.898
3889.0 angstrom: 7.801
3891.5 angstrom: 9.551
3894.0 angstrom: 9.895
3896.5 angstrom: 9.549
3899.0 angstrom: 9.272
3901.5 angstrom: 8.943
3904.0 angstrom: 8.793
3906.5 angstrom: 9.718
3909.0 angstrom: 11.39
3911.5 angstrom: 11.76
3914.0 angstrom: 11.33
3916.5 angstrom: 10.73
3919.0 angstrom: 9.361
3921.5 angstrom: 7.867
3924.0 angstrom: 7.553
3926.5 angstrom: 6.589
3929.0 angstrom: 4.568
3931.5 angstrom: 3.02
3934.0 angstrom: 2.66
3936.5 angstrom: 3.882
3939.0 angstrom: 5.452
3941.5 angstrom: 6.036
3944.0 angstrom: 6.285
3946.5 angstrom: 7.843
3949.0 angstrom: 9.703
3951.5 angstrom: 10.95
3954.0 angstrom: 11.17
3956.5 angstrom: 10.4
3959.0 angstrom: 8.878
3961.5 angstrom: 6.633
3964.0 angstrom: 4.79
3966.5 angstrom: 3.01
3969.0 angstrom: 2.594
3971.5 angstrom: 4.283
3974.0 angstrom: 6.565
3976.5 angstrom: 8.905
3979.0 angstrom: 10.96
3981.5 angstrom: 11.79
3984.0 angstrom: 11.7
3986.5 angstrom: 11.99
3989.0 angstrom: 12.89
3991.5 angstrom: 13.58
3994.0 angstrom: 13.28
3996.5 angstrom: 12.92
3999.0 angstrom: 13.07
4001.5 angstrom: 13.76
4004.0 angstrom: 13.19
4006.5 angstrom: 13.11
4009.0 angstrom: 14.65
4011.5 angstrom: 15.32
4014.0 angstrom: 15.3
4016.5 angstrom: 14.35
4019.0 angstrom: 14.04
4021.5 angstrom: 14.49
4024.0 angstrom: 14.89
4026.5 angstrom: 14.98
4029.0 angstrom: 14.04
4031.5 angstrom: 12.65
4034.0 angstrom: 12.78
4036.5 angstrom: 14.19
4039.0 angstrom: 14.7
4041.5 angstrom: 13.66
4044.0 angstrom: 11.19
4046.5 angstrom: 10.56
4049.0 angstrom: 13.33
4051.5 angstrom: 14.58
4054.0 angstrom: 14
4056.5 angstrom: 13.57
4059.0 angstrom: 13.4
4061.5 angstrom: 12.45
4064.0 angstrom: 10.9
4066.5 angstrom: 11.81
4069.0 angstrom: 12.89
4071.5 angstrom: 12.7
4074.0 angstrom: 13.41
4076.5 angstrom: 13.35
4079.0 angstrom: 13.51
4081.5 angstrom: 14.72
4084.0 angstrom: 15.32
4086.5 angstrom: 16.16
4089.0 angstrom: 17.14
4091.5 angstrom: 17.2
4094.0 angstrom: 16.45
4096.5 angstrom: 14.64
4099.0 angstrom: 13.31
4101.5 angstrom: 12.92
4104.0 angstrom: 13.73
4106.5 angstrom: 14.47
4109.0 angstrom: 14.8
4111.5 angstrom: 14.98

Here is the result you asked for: 2.0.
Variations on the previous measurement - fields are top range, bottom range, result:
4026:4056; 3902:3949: 1.87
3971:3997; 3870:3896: 1.48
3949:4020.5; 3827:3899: 1.66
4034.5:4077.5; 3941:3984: 1.73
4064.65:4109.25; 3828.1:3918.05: 2.06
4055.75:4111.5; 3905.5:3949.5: 2.03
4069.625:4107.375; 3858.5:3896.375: 2.13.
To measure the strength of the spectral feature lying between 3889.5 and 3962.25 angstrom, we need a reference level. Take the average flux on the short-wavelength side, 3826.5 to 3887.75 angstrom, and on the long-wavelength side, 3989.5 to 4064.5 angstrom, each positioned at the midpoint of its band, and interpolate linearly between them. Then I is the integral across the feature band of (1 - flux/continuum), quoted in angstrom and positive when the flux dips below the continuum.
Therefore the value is 7.39 angstrom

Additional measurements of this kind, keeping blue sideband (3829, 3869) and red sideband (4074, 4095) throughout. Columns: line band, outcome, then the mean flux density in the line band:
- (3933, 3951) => 6.76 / 6.23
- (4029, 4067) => 2.60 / 13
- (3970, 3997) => 2.09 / 10.7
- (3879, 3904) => -1.31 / 8.43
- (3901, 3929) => -1.31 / 9.25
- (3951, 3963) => 1.19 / 9.42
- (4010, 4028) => -2.68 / 14.8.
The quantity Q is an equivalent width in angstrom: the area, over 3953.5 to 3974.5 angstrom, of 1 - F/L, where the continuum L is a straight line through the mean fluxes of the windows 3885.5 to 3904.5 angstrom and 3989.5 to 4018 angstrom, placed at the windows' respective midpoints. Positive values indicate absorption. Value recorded 9.9 angstrom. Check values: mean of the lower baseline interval 8.87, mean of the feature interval 6.31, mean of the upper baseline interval 13.8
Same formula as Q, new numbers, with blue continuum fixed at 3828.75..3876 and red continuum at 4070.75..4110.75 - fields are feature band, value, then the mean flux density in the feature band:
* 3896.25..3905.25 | -1.07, 9.09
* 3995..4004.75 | -1.44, 13.2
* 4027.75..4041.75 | -1.04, 13.7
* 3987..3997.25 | -1.66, 13.1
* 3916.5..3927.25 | 0.73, 8.24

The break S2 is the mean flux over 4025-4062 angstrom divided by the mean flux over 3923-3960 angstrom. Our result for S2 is 1.91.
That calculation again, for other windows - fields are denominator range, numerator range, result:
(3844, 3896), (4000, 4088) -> 1.79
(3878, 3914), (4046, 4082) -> 1.44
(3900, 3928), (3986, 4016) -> 1.45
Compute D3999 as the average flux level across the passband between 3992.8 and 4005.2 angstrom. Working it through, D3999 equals 13.2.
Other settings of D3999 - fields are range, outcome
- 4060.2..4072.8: 12.2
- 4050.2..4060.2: 13.9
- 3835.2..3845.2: 5.47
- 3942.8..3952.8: 8.72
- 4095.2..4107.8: 13.8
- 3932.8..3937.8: 3.3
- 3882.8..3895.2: 8.29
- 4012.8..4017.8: 14.8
